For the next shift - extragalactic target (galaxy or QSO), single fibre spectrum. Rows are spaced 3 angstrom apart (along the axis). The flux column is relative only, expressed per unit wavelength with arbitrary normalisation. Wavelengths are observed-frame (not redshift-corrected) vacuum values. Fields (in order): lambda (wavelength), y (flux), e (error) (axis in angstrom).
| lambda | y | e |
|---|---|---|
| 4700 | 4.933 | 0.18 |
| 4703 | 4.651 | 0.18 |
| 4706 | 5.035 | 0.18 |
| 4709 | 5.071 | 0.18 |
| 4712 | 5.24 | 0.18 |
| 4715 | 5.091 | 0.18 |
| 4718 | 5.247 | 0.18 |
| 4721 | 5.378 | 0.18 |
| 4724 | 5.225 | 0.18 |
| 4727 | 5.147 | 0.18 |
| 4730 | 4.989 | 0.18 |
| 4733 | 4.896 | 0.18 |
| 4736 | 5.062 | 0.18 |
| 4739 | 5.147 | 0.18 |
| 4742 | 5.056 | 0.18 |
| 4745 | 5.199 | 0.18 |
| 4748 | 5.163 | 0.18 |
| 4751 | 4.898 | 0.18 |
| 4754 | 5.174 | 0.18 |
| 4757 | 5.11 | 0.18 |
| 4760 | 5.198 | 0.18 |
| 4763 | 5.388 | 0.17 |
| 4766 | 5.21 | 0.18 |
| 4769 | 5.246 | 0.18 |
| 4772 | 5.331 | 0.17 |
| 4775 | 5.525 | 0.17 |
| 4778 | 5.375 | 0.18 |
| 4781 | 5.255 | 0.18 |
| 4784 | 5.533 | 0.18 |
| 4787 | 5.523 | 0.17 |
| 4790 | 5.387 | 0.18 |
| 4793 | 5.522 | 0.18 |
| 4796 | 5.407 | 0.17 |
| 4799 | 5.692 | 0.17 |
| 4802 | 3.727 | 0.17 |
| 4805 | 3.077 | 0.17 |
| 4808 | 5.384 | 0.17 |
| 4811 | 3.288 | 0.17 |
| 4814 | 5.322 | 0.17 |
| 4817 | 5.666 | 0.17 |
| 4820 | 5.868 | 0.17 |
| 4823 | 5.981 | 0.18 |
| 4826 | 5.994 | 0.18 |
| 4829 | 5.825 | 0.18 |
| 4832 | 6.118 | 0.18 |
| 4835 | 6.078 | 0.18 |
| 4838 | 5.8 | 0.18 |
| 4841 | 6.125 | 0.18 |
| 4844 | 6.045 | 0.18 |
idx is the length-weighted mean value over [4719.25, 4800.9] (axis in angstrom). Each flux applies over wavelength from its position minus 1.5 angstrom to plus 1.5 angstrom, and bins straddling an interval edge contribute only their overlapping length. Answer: 5.25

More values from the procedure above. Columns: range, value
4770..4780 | 5.39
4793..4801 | 5.43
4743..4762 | 5.13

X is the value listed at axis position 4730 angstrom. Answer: 4.989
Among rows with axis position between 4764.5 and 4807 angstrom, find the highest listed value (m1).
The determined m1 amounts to 5.692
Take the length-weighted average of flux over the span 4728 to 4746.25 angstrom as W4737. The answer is 5.06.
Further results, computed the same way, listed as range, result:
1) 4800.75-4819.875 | 4.52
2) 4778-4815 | 4.94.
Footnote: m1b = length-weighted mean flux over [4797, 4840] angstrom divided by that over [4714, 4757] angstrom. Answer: 1.03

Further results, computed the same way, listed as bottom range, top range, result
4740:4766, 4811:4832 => 1.09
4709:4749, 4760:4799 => 1.05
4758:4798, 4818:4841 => 1.11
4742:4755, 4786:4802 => 1.05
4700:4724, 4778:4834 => 1.03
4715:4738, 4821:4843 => 1.17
